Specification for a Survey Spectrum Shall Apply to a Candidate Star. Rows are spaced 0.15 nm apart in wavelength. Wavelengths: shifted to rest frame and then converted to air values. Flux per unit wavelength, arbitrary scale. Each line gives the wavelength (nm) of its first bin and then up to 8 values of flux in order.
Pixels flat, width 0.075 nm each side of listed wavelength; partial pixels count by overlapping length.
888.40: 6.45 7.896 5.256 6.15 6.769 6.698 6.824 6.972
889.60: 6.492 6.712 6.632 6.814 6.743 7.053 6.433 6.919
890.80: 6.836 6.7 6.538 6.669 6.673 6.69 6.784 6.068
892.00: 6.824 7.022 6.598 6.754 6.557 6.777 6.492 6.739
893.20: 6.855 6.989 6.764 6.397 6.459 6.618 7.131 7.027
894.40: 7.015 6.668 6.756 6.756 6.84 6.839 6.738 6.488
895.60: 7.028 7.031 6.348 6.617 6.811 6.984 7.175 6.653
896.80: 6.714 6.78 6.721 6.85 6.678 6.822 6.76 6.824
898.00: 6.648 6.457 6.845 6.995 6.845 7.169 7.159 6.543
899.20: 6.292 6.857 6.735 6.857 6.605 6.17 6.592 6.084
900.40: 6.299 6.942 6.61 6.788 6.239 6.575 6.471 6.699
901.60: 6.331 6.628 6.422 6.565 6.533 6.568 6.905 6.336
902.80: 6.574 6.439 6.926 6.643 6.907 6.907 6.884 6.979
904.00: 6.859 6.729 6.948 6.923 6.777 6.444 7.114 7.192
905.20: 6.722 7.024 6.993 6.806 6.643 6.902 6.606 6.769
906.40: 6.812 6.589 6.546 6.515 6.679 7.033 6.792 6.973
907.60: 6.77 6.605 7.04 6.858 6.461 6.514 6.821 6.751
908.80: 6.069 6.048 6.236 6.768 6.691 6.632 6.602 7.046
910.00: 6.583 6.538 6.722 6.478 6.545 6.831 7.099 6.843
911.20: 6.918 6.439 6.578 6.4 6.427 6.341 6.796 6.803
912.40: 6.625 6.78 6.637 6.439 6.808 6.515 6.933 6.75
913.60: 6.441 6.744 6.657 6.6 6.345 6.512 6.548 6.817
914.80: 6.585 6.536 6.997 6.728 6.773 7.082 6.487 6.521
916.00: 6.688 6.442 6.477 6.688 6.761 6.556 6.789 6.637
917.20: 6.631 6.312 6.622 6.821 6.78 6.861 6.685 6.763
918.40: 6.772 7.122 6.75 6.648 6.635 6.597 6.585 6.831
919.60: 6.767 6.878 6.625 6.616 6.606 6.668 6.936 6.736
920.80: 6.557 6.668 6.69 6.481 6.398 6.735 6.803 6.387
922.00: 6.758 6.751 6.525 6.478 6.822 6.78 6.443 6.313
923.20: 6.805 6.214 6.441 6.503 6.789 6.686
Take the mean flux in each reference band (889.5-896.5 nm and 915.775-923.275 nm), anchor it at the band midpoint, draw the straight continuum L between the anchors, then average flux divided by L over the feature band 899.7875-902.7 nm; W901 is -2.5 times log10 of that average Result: 0.03 mag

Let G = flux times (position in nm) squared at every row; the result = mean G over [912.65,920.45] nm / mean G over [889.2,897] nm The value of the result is 1.0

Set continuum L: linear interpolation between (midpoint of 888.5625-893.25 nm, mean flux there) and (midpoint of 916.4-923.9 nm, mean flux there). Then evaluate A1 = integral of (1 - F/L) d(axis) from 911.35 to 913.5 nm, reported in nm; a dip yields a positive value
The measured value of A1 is 0.01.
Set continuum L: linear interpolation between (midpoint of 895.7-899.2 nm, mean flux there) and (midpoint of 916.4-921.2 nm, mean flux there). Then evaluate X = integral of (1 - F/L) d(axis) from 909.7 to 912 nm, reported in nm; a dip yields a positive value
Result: 0.03 nm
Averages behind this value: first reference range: 6.79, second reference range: 6.7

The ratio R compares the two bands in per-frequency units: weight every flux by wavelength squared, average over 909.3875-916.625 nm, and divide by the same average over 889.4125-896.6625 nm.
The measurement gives 1.03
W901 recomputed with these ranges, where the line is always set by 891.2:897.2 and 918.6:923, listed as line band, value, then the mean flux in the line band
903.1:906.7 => -0.019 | 6.83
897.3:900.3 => 0.005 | 6.7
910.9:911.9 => 0.010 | 6.63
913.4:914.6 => 0.018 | 6.58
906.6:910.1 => 0.008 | 6.65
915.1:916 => -0.010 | 6.74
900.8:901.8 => 0.033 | 6.52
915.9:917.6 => 0.012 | 6.6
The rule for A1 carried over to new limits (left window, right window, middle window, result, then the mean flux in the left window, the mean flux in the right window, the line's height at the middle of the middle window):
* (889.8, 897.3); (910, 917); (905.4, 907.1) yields -0.01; 6.75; 6.65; 6.69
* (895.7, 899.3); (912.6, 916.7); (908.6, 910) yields 0.03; 6.78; 6.65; 6.69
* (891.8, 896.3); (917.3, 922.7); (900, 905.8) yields 0.03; 6.74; 6.69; 6.72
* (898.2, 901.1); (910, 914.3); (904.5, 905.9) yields -0.04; 6.66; 6.64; 6.65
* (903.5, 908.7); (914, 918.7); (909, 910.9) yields 0.03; 6.8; 6.68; 6.75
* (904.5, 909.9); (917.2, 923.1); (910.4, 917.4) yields 0.05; 6.72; 6.67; 6.69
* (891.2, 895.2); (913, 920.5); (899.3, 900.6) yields 0.03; 6.73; 6.68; 6.72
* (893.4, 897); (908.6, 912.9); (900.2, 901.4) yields 0.04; 6.78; 6.61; 6.72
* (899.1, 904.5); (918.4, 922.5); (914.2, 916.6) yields 0.00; 6.63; 6.68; 6.67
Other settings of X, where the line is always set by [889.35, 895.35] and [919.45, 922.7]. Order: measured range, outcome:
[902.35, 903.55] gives 0.00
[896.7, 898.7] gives -0.01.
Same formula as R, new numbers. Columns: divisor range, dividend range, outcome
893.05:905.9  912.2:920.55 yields 1.03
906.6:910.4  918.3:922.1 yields 1.03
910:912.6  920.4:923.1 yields 1.02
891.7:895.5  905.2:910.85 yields 1.03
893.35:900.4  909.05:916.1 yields 1.02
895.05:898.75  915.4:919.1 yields 1.03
